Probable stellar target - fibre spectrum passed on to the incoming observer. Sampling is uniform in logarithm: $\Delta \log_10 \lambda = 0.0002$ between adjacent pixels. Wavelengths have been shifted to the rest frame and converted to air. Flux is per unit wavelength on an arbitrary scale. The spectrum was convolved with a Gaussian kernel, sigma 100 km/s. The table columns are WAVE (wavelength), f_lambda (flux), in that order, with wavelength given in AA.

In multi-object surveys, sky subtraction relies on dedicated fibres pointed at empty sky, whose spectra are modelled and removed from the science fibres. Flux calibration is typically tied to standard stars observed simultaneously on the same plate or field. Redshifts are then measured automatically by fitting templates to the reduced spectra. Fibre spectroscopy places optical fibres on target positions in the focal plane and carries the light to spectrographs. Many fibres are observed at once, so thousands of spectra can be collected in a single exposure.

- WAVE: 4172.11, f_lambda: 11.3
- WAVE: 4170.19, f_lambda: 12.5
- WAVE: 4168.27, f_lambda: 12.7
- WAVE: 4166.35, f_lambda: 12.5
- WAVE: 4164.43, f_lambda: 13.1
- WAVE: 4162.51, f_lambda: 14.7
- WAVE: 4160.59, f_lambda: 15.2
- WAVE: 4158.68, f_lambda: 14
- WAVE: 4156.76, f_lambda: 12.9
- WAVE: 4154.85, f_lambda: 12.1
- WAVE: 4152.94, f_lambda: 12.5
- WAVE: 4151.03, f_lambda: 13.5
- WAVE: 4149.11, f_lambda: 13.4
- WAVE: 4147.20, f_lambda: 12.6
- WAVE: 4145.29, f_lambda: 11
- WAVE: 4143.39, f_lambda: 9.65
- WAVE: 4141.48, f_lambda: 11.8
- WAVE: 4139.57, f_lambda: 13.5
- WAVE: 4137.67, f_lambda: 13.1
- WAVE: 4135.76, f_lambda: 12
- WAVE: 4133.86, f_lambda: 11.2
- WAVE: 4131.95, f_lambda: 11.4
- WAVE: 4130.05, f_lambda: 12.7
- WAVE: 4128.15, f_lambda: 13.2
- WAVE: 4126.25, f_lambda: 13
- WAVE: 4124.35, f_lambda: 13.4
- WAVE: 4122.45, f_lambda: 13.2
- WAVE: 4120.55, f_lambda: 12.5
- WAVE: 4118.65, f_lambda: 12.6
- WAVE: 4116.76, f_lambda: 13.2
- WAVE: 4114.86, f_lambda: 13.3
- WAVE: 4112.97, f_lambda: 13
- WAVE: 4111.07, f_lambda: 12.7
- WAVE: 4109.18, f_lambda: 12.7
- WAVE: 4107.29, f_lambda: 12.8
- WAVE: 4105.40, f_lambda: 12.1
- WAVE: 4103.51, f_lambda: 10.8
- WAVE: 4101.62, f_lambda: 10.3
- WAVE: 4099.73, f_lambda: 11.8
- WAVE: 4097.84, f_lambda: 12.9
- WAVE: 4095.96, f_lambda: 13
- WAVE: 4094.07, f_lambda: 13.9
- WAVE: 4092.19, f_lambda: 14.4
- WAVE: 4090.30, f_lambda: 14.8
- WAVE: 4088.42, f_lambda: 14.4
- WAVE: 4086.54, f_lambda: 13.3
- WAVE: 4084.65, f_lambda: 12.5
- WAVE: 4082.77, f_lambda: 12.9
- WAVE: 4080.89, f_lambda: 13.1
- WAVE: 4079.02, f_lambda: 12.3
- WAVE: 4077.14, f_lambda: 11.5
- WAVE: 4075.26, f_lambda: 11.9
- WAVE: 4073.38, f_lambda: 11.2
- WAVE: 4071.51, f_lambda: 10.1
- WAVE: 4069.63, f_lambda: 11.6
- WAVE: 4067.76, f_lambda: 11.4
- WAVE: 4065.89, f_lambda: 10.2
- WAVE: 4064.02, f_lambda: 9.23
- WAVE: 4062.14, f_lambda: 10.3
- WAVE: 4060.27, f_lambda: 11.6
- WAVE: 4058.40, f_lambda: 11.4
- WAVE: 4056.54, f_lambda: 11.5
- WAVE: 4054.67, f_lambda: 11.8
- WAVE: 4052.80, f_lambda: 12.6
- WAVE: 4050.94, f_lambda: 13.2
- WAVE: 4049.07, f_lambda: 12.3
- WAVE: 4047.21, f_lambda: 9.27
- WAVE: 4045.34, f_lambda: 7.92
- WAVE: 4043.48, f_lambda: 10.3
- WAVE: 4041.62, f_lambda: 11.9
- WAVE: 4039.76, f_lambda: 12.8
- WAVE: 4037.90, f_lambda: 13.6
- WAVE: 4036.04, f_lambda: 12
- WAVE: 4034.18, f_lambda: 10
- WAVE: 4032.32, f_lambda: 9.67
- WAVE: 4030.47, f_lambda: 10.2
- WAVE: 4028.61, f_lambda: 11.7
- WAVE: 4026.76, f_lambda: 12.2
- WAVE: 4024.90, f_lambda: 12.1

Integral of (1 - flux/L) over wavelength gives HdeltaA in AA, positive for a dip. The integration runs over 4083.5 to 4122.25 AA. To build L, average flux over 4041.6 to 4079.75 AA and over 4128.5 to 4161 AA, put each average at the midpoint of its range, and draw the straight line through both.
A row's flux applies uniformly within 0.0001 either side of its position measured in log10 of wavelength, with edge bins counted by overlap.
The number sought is -3.5 AA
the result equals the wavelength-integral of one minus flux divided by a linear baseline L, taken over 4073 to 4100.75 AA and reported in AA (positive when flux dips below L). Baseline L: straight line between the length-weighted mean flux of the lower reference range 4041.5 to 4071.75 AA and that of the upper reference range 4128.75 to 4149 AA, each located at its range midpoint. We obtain -3.9 AA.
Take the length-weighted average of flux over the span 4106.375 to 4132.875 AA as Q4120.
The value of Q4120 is 12.8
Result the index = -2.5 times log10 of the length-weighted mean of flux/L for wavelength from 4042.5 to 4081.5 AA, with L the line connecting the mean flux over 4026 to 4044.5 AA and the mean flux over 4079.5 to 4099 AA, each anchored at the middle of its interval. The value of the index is 0.12 mag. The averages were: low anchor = 11.4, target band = 11.2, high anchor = 13.5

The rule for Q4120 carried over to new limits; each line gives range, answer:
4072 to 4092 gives 12.8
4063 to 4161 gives 12.4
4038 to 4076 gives 11.2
